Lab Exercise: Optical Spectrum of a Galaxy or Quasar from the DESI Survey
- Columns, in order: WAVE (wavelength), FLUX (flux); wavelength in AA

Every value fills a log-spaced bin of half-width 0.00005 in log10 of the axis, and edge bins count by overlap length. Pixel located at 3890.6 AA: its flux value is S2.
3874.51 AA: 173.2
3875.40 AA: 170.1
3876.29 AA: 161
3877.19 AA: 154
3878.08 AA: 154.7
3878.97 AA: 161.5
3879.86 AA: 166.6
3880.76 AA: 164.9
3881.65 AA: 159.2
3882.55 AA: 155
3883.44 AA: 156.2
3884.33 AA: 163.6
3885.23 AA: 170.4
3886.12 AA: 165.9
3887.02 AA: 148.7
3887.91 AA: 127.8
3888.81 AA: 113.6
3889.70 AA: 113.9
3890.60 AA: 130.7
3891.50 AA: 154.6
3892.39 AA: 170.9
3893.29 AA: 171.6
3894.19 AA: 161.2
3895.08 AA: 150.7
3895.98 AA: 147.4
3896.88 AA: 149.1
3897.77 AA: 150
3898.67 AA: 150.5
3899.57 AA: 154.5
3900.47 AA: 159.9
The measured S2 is 130.7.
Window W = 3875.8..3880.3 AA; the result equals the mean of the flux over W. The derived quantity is 160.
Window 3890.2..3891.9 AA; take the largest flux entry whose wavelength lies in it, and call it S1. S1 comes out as 154.6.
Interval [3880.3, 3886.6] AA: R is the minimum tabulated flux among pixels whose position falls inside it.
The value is 155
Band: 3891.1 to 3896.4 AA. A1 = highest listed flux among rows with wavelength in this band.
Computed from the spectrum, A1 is 171.6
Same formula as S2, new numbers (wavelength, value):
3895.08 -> 150.7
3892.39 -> 170.9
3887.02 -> 148.7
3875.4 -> 170.1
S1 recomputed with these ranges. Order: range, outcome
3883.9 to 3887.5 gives 170.4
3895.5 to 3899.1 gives 150.5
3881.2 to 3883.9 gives 159.2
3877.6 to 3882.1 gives 166.6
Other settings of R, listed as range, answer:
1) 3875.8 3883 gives 154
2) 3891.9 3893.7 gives 170.9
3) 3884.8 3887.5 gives 148.7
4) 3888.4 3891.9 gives 113.6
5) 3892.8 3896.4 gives 147.4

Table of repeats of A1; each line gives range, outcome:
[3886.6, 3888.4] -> 148.7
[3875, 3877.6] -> 170.1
